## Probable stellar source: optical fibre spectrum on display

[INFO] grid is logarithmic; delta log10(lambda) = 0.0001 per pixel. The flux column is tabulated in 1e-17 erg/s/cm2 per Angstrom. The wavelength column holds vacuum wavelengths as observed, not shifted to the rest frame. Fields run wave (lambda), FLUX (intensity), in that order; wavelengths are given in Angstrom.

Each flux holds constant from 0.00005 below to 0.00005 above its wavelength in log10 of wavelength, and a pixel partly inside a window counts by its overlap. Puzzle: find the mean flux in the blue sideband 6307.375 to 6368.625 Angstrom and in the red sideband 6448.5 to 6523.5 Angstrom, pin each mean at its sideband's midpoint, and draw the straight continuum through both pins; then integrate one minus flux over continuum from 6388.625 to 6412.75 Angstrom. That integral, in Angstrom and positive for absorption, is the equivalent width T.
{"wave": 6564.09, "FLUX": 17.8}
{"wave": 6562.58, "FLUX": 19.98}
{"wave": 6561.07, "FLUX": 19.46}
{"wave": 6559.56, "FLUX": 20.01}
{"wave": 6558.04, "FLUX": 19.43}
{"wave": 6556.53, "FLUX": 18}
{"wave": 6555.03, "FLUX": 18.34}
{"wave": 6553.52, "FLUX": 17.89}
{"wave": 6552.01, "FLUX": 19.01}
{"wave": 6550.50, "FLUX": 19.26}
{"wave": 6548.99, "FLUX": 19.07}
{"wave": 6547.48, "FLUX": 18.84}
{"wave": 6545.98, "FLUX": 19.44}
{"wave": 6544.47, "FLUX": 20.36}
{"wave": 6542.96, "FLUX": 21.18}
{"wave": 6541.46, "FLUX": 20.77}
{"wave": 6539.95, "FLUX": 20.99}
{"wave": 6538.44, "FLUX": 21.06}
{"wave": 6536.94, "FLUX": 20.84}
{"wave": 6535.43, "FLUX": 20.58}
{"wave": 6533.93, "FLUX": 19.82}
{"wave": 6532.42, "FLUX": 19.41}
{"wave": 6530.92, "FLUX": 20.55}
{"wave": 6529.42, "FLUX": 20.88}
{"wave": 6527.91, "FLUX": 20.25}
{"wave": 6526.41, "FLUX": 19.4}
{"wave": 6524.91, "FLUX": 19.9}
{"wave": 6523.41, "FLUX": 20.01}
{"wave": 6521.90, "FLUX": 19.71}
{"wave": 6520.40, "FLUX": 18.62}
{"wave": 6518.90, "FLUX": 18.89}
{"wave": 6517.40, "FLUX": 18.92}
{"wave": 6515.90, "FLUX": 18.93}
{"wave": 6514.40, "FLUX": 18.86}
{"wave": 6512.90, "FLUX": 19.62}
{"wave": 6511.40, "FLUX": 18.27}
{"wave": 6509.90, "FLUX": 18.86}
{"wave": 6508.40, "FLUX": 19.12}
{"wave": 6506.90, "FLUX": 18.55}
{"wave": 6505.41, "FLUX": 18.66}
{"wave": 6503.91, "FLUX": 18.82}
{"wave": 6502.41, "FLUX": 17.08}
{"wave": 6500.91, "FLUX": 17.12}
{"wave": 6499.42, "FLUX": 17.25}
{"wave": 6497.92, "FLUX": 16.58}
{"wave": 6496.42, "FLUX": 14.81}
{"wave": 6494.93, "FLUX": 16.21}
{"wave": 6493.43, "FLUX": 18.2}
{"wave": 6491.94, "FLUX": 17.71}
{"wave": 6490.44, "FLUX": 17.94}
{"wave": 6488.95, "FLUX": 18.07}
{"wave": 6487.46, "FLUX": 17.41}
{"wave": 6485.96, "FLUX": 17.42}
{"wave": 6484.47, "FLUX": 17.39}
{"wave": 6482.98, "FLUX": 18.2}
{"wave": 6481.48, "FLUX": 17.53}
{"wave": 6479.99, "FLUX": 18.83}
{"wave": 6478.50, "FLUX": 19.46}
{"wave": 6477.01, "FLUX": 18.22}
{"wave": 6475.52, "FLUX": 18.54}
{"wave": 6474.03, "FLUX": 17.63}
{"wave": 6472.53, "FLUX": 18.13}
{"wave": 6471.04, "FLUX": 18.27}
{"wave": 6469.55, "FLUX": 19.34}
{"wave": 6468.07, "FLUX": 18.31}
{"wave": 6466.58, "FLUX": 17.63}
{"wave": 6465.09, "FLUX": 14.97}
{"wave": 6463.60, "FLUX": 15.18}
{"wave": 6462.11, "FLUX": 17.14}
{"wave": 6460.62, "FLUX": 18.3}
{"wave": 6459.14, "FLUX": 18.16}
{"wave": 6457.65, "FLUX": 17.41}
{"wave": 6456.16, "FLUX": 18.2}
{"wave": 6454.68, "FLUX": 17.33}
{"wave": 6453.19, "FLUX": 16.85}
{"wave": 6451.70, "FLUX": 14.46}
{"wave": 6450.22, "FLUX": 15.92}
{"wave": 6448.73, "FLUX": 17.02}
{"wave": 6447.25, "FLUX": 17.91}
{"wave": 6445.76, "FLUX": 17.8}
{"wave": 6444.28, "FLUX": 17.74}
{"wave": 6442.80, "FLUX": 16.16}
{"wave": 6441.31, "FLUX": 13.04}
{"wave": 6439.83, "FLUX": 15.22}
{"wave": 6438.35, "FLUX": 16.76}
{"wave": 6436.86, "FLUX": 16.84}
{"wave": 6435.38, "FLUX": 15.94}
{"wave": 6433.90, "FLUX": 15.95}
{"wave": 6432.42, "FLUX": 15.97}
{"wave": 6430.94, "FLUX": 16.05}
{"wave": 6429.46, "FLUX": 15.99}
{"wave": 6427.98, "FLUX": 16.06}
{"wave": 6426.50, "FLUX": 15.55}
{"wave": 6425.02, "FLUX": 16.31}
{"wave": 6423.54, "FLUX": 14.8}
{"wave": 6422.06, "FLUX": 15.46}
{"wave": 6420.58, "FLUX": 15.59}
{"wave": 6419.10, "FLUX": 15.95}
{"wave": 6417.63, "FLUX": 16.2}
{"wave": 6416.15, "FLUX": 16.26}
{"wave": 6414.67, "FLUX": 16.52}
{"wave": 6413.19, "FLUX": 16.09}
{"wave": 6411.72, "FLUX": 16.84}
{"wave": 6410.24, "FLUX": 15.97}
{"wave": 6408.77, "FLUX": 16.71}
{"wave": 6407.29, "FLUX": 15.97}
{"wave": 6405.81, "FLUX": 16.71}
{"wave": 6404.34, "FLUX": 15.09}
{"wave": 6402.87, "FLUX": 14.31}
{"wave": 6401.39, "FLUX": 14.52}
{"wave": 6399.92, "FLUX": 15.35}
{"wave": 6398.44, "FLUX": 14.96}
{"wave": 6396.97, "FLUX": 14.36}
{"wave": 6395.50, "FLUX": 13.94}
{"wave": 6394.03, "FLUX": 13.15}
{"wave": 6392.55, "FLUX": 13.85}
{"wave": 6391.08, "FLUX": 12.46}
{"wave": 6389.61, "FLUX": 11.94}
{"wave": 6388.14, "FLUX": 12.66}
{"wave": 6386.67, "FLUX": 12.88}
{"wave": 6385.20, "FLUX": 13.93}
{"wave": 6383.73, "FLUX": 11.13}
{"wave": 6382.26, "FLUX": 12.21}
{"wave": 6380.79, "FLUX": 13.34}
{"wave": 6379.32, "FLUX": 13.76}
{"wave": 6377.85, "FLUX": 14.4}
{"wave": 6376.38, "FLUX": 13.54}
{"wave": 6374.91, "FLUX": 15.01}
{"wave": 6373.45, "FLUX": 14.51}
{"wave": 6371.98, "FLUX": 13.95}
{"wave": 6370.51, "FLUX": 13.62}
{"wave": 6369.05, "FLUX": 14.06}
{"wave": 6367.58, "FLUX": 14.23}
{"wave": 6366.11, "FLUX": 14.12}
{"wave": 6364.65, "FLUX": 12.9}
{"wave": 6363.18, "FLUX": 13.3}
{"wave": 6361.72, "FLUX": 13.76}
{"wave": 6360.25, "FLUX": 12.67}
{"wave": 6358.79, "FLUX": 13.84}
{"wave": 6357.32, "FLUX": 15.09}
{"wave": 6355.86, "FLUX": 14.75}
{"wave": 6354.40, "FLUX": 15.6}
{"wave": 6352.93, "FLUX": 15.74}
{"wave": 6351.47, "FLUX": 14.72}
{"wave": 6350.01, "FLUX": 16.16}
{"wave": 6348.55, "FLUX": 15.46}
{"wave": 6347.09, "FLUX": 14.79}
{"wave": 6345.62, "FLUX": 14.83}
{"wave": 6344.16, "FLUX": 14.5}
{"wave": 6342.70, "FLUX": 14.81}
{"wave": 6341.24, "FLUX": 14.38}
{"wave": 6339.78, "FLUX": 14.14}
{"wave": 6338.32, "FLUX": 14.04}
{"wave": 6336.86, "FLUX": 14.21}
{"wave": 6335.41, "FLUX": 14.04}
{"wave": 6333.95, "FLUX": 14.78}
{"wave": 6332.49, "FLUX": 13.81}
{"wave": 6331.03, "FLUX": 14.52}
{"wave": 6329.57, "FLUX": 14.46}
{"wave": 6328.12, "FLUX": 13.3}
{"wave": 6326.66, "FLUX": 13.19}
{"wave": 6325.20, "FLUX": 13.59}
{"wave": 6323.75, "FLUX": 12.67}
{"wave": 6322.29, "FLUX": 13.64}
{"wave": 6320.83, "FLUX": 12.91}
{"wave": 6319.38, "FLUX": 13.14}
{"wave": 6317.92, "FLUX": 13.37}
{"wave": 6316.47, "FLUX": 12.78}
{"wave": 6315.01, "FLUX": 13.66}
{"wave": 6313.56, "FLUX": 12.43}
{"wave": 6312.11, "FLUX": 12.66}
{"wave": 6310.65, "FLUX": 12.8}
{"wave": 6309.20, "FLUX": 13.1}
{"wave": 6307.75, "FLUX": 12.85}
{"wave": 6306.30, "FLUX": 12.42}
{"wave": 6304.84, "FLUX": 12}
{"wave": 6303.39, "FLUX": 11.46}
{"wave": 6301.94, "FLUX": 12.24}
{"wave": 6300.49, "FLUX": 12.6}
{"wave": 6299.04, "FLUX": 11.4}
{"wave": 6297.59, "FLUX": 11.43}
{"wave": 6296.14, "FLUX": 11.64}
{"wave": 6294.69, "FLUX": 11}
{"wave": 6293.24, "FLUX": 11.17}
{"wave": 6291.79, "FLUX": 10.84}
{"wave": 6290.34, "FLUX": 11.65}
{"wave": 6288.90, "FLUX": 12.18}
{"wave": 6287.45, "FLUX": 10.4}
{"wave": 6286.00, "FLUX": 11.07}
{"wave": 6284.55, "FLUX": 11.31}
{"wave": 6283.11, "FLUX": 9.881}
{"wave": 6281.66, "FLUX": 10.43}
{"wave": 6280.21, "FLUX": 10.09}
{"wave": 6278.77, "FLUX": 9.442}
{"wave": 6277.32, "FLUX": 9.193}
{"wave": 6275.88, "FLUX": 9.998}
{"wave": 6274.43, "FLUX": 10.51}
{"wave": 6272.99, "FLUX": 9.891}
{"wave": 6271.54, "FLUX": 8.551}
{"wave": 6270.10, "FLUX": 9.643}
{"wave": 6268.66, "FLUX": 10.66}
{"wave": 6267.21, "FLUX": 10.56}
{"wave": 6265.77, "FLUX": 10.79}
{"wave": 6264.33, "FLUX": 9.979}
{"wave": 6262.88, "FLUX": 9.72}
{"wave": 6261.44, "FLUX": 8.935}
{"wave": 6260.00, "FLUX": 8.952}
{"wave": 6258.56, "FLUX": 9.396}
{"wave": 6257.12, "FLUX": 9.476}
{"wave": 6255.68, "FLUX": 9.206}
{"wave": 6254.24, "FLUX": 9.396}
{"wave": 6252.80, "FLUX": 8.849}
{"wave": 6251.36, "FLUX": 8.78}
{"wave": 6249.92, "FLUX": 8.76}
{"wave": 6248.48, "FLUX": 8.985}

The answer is 1.3 Angstrom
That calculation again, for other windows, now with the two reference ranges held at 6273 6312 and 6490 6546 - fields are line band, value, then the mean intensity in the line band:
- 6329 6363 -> -3.7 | 14.5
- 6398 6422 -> -0.8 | 15.8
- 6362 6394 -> 1.8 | 13.4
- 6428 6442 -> 0.4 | 15.8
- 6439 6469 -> 0.2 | 16.8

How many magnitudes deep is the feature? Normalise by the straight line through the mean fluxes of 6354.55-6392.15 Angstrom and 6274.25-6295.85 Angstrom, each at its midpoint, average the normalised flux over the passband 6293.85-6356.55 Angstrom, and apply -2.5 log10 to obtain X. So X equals -0.13 mag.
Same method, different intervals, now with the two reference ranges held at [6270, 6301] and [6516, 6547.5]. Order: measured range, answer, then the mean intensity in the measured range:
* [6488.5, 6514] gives 0.06 mag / 17.8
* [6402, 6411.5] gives -0.04 mag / 15.8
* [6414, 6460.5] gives 0.01 mag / 16.3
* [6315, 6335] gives -0.12 mag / 13.6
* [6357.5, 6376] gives -0.01 mag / 13.9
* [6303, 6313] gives -0.09 mag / 12.5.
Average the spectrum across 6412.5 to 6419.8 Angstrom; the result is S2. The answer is 16.2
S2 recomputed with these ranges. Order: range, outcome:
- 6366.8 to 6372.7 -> 14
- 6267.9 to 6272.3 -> 9.62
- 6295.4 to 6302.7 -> 11.9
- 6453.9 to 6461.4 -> 17.9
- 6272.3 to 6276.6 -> 10.1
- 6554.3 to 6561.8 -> 19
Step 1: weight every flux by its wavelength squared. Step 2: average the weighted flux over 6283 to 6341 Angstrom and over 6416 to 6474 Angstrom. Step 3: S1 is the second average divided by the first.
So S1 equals 1.4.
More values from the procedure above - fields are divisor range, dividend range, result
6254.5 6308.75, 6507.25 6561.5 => 1.99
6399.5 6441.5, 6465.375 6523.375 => 1.17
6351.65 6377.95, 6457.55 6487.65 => 1.30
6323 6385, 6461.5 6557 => 1.39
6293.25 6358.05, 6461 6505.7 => 1.36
